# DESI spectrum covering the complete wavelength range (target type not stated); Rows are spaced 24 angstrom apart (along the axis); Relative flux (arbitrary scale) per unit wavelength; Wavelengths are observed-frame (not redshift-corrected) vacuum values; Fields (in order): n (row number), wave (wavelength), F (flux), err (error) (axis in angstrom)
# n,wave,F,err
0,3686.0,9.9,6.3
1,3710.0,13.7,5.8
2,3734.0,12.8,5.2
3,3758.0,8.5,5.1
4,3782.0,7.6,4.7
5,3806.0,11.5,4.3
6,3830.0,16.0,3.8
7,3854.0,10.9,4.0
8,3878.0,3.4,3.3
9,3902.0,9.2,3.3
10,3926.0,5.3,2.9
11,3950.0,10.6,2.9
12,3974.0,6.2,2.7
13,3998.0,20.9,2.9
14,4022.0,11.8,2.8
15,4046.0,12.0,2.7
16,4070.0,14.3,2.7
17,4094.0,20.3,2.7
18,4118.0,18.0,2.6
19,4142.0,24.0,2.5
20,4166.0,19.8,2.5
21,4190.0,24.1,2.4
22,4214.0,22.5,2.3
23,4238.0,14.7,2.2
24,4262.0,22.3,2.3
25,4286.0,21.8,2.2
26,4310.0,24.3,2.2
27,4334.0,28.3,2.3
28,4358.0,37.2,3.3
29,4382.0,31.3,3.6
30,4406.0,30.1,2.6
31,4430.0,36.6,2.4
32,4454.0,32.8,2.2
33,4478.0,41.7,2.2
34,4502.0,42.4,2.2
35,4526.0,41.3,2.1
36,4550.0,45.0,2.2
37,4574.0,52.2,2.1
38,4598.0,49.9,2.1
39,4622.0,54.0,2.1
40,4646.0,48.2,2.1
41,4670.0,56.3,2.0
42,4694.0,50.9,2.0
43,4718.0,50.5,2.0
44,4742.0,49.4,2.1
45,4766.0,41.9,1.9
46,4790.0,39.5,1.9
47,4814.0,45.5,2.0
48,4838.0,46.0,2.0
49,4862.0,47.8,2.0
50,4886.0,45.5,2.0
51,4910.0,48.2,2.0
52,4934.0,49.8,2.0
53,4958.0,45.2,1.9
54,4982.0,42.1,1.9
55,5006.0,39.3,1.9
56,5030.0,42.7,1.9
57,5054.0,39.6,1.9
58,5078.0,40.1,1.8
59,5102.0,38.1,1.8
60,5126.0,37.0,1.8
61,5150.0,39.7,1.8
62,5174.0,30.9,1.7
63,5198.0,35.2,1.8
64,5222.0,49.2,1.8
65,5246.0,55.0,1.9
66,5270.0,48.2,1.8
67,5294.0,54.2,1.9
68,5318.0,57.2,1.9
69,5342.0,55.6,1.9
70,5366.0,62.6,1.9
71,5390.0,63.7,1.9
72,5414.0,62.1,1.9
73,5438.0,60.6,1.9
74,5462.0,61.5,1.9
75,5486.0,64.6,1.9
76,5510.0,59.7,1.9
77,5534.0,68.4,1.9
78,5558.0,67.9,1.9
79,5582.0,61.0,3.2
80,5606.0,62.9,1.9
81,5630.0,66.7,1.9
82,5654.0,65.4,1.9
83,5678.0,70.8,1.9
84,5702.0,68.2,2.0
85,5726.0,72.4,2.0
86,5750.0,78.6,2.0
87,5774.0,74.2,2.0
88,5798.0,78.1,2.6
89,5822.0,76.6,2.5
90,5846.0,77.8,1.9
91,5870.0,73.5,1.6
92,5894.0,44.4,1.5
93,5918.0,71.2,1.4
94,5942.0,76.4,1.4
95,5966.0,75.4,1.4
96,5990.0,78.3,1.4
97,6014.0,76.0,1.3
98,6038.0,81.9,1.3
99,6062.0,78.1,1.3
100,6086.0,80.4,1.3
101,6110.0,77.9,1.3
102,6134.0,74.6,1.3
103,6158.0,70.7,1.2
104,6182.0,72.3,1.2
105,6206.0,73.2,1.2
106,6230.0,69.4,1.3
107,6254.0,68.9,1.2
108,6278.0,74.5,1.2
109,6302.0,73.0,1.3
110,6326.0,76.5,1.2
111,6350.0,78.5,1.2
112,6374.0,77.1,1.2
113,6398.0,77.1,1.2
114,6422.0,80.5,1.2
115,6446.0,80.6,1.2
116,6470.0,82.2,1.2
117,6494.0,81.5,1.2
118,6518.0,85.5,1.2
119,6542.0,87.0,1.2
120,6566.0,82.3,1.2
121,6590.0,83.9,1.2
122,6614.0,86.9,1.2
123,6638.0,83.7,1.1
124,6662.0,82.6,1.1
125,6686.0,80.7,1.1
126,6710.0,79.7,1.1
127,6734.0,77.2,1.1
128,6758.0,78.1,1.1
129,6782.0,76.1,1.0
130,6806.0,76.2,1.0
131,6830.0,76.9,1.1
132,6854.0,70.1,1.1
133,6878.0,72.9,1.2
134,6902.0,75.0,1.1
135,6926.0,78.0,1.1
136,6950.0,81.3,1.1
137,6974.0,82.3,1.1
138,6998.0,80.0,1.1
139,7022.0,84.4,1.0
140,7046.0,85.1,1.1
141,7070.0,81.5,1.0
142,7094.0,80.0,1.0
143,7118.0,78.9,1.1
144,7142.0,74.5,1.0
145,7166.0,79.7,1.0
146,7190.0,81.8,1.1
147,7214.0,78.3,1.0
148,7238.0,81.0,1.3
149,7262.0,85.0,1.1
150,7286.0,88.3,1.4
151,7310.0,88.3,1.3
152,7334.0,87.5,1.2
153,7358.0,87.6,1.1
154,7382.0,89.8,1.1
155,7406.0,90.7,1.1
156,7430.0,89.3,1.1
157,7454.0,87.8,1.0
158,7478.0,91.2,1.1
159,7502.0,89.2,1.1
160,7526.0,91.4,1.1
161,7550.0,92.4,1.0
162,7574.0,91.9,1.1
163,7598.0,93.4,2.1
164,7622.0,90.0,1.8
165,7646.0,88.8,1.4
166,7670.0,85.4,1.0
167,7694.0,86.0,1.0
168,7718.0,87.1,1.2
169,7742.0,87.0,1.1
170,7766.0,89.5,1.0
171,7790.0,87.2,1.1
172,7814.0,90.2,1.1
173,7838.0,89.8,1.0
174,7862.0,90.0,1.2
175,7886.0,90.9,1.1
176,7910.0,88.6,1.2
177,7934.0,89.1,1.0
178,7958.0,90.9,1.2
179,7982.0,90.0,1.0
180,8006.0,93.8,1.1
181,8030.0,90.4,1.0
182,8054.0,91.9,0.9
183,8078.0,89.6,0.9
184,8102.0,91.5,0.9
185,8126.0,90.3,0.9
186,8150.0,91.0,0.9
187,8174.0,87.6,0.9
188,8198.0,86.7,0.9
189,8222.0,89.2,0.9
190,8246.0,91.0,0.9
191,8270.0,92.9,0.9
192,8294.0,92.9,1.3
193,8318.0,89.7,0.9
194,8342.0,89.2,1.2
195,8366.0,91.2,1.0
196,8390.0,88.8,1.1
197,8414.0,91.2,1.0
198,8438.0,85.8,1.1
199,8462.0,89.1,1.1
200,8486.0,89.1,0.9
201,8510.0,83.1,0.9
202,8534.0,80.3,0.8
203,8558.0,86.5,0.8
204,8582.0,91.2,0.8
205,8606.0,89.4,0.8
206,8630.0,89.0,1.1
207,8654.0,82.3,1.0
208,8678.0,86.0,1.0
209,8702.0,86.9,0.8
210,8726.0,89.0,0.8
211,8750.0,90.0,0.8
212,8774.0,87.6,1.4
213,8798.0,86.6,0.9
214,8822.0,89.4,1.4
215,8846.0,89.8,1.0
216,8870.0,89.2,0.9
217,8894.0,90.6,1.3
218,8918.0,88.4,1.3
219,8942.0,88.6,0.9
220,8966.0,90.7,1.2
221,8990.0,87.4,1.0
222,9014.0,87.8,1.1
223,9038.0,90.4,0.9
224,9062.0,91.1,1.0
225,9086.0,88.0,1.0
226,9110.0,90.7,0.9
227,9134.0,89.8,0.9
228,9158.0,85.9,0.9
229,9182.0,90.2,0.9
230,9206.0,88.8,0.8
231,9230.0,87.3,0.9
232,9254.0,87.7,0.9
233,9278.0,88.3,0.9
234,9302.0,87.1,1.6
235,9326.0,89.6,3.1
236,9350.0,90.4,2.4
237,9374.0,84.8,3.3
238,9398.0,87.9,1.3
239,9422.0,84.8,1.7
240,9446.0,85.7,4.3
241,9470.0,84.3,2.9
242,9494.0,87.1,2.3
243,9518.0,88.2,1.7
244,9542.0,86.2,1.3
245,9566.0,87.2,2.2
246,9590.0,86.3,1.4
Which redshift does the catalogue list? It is 0.000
